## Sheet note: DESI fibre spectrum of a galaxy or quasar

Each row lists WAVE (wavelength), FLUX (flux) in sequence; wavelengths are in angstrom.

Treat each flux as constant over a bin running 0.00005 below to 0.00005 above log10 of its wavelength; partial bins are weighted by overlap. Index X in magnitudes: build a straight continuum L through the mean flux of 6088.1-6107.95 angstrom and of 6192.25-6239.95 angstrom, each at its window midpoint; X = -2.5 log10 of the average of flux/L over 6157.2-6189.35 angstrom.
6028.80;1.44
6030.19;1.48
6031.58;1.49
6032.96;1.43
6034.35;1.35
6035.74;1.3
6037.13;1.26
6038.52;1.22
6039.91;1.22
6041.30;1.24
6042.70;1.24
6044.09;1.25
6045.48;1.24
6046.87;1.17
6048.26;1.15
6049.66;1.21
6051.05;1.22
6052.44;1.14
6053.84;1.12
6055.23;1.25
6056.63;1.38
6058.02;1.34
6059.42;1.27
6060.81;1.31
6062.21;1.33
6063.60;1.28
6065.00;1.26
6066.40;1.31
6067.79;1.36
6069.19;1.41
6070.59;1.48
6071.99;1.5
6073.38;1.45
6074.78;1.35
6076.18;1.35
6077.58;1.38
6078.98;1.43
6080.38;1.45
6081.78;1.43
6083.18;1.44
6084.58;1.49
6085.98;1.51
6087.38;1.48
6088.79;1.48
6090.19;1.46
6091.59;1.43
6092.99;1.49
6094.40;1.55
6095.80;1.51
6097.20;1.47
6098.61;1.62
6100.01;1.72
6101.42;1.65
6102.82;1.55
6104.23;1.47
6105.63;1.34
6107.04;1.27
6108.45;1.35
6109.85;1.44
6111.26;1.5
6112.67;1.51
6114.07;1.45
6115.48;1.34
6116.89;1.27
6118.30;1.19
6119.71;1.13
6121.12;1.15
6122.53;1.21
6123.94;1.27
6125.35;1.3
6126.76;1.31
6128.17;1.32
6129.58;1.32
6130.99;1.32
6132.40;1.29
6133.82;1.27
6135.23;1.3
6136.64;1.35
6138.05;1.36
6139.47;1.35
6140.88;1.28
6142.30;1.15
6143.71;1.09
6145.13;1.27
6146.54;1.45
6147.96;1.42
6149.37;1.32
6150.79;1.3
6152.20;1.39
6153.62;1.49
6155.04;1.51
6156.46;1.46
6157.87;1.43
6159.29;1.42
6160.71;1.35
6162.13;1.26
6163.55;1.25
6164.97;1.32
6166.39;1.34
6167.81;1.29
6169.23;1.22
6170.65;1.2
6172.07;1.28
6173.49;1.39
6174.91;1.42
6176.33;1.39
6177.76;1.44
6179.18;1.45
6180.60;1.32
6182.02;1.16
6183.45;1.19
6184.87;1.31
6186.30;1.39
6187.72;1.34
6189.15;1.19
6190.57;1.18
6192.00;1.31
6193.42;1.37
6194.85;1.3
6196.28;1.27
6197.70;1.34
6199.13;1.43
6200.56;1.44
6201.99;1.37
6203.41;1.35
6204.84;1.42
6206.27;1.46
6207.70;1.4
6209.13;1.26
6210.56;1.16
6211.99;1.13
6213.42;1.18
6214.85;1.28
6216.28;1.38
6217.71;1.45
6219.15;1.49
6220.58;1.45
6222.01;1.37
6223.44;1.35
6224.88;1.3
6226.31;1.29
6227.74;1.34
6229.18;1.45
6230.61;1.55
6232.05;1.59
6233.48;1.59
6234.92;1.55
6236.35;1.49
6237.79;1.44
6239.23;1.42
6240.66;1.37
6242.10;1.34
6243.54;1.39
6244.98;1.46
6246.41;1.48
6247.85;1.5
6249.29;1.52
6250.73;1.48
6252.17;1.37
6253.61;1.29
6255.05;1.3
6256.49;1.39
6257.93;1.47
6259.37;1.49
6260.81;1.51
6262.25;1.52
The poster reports 0.08 mag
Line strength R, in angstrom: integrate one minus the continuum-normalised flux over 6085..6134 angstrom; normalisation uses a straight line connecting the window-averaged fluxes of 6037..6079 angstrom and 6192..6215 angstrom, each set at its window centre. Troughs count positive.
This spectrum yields -3.6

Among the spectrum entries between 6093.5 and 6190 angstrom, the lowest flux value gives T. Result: 1.09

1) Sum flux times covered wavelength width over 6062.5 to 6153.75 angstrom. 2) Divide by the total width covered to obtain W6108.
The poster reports 1.38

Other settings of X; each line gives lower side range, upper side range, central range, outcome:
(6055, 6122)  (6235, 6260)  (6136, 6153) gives 0.082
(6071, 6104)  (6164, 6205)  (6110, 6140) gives 0.088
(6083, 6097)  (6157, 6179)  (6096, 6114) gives -0.024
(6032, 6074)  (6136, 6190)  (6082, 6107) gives -0.152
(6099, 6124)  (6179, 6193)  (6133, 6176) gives -0.006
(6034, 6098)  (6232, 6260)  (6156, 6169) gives 0.047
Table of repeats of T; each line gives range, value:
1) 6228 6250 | 1.34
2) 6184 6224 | 1.13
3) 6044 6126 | 1.12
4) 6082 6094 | 1.43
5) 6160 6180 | 1.2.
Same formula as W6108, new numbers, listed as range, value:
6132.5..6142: 1.31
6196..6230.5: 1.35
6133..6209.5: 1.33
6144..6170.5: 1.35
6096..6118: 1.46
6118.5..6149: 1.28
